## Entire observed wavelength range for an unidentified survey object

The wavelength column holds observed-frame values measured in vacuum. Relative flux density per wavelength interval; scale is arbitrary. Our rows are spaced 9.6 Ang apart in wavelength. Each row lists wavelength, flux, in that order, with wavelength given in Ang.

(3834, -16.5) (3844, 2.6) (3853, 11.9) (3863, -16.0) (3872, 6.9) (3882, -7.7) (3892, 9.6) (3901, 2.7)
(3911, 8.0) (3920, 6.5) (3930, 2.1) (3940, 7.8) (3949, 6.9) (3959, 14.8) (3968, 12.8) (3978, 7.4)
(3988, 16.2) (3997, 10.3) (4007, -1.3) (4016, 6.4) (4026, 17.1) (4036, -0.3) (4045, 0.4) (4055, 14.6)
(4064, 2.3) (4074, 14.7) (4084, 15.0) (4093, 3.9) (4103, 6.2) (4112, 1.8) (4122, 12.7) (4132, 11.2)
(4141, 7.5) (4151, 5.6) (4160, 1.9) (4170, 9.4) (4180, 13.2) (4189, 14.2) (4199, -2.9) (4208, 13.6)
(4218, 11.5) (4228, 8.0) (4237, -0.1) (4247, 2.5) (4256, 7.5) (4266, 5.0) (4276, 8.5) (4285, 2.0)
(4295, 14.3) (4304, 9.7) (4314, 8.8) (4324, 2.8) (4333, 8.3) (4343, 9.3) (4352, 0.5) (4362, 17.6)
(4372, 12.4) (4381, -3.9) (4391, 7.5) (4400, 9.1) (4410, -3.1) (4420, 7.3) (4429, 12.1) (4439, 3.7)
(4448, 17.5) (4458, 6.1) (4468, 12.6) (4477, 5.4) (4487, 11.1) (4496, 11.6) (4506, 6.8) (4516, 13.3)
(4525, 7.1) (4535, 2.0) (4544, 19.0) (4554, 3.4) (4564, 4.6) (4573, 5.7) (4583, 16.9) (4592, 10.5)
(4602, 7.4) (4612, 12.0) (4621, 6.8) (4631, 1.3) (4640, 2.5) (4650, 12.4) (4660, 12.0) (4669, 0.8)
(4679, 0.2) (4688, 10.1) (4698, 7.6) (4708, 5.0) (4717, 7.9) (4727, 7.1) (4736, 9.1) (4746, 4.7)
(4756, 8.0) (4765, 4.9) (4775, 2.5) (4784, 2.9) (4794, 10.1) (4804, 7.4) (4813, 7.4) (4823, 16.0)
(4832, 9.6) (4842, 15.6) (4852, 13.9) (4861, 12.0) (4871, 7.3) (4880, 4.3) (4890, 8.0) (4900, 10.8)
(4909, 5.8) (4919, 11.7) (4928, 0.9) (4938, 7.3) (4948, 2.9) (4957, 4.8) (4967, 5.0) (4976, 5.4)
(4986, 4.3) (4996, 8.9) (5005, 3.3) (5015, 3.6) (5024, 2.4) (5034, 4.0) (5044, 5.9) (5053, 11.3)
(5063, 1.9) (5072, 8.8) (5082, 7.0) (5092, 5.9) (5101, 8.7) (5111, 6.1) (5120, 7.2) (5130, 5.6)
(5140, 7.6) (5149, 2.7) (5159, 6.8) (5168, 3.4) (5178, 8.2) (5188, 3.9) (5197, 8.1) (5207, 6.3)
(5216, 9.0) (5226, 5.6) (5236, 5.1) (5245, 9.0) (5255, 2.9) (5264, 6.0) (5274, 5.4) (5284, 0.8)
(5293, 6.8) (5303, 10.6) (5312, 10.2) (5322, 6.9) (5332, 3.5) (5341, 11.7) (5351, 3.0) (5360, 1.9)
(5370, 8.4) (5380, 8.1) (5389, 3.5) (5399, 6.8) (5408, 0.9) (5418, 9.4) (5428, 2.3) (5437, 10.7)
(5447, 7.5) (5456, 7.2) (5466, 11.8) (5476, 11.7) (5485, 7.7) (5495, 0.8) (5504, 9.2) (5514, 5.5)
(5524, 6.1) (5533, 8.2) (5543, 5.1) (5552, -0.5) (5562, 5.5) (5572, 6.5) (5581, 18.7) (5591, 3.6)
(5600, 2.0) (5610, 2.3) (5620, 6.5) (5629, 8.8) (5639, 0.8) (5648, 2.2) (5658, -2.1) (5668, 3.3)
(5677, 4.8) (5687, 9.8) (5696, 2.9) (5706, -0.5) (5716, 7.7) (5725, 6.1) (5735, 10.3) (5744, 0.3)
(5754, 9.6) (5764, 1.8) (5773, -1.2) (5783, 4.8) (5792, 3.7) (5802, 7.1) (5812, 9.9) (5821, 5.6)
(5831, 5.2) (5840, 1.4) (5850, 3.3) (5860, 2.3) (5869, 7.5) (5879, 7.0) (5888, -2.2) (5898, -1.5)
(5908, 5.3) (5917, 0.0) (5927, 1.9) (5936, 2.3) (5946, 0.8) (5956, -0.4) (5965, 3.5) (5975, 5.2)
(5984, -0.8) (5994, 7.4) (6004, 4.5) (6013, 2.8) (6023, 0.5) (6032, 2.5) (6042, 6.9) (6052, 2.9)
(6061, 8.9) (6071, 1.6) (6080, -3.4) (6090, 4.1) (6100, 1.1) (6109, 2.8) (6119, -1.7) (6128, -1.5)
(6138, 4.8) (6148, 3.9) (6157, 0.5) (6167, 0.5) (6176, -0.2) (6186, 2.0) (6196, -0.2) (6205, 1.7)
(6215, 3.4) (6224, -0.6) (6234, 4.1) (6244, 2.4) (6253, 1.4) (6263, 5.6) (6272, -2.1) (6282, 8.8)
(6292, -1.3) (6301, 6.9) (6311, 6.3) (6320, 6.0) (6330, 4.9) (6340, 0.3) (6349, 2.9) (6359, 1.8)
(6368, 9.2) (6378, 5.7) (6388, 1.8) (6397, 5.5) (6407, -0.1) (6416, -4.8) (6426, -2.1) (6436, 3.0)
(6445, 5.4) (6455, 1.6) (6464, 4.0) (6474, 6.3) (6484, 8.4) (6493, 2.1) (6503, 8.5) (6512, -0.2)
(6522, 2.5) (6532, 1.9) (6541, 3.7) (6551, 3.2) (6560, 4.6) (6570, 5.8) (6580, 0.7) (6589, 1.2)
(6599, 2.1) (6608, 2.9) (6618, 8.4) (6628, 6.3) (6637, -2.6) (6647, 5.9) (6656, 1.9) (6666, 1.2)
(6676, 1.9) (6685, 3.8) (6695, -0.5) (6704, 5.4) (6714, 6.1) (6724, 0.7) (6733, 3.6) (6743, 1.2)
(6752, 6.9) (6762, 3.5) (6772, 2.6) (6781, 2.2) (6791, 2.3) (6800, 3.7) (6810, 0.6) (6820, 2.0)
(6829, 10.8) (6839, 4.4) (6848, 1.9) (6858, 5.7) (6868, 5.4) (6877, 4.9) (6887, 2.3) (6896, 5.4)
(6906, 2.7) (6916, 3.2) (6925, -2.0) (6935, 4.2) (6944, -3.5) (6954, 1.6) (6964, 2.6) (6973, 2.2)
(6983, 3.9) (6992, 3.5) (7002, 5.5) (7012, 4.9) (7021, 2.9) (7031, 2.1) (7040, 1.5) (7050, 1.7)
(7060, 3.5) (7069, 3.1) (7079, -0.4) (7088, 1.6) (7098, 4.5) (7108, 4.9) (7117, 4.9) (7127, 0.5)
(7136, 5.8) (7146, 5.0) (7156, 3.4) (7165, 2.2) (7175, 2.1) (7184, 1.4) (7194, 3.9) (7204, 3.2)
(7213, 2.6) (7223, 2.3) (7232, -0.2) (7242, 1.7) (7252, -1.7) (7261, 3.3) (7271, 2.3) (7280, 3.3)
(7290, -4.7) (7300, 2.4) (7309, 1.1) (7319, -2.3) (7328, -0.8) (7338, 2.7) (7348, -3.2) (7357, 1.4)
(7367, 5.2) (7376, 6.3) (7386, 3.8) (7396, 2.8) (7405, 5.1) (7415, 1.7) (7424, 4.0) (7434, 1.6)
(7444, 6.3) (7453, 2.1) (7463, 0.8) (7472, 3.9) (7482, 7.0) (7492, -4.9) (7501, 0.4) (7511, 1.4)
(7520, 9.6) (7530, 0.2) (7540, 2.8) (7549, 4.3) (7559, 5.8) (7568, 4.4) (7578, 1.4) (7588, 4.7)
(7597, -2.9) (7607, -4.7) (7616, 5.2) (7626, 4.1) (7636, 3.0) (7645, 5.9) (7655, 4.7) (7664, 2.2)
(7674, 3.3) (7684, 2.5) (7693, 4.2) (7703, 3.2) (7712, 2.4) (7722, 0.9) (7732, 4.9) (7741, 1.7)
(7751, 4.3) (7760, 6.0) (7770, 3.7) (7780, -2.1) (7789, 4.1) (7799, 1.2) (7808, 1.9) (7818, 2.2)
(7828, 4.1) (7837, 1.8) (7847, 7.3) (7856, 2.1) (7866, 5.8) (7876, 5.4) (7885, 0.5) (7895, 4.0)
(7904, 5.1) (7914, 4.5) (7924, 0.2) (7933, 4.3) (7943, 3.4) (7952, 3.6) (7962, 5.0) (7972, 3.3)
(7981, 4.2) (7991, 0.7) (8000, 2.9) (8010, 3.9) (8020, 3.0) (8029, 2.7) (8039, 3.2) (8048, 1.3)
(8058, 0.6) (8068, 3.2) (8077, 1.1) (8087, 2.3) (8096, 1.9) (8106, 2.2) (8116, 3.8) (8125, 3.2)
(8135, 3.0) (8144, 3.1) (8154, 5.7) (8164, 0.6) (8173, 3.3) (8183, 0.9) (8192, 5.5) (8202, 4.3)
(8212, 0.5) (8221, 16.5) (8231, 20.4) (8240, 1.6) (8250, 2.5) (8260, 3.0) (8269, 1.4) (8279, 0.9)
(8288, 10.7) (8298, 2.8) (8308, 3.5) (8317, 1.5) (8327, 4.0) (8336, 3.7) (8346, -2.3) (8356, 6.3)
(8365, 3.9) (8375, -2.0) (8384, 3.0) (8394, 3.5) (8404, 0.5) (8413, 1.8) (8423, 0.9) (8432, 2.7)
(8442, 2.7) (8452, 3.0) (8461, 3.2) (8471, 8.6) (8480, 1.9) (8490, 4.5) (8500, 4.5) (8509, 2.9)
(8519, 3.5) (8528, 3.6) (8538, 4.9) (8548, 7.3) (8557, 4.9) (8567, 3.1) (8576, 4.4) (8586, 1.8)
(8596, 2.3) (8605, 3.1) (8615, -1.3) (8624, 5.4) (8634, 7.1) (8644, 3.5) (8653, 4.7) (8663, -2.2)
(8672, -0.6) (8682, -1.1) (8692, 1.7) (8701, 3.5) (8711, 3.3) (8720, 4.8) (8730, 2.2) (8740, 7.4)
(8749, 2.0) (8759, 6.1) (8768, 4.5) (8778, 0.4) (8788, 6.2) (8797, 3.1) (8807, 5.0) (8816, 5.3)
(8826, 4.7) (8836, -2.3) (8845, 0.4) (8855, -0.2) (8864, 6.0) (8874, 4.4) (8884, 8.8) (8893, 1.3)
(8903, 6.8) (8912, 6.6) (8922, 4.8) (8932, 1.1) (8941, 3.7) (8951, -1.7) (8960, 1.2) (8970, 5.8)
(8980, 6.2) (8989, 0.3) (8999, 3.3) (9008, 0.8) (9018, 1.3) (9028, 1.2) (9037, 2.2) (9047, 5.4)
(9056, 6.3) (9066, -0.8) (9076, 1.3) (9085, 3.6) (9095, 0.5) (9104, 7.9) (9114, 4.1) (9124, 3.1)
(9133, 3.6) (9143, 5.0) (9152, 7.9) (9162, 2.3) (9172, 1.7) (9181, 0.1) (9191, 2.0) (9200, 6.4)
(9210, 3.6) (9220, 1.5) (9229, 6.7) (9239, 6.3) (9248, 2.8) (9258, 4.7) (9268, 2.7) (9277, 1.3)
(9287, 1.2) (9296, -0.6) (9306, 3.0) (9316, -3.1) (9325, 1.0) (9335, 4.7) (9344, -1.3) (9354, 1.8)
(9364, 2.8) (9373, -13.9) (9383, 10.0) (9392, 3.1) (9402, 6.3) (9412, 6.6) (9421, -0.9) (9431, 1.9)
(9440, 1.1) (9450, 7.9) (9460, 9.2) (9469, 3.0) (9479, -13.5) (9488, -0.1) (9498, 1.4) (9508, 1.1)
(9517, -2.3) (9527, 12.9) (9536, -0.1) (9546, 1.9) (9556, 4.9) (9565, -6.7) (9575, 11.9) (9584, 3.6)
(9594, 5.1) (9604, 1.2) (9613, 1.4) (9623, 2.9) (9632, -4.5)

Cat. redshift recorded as 1.21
